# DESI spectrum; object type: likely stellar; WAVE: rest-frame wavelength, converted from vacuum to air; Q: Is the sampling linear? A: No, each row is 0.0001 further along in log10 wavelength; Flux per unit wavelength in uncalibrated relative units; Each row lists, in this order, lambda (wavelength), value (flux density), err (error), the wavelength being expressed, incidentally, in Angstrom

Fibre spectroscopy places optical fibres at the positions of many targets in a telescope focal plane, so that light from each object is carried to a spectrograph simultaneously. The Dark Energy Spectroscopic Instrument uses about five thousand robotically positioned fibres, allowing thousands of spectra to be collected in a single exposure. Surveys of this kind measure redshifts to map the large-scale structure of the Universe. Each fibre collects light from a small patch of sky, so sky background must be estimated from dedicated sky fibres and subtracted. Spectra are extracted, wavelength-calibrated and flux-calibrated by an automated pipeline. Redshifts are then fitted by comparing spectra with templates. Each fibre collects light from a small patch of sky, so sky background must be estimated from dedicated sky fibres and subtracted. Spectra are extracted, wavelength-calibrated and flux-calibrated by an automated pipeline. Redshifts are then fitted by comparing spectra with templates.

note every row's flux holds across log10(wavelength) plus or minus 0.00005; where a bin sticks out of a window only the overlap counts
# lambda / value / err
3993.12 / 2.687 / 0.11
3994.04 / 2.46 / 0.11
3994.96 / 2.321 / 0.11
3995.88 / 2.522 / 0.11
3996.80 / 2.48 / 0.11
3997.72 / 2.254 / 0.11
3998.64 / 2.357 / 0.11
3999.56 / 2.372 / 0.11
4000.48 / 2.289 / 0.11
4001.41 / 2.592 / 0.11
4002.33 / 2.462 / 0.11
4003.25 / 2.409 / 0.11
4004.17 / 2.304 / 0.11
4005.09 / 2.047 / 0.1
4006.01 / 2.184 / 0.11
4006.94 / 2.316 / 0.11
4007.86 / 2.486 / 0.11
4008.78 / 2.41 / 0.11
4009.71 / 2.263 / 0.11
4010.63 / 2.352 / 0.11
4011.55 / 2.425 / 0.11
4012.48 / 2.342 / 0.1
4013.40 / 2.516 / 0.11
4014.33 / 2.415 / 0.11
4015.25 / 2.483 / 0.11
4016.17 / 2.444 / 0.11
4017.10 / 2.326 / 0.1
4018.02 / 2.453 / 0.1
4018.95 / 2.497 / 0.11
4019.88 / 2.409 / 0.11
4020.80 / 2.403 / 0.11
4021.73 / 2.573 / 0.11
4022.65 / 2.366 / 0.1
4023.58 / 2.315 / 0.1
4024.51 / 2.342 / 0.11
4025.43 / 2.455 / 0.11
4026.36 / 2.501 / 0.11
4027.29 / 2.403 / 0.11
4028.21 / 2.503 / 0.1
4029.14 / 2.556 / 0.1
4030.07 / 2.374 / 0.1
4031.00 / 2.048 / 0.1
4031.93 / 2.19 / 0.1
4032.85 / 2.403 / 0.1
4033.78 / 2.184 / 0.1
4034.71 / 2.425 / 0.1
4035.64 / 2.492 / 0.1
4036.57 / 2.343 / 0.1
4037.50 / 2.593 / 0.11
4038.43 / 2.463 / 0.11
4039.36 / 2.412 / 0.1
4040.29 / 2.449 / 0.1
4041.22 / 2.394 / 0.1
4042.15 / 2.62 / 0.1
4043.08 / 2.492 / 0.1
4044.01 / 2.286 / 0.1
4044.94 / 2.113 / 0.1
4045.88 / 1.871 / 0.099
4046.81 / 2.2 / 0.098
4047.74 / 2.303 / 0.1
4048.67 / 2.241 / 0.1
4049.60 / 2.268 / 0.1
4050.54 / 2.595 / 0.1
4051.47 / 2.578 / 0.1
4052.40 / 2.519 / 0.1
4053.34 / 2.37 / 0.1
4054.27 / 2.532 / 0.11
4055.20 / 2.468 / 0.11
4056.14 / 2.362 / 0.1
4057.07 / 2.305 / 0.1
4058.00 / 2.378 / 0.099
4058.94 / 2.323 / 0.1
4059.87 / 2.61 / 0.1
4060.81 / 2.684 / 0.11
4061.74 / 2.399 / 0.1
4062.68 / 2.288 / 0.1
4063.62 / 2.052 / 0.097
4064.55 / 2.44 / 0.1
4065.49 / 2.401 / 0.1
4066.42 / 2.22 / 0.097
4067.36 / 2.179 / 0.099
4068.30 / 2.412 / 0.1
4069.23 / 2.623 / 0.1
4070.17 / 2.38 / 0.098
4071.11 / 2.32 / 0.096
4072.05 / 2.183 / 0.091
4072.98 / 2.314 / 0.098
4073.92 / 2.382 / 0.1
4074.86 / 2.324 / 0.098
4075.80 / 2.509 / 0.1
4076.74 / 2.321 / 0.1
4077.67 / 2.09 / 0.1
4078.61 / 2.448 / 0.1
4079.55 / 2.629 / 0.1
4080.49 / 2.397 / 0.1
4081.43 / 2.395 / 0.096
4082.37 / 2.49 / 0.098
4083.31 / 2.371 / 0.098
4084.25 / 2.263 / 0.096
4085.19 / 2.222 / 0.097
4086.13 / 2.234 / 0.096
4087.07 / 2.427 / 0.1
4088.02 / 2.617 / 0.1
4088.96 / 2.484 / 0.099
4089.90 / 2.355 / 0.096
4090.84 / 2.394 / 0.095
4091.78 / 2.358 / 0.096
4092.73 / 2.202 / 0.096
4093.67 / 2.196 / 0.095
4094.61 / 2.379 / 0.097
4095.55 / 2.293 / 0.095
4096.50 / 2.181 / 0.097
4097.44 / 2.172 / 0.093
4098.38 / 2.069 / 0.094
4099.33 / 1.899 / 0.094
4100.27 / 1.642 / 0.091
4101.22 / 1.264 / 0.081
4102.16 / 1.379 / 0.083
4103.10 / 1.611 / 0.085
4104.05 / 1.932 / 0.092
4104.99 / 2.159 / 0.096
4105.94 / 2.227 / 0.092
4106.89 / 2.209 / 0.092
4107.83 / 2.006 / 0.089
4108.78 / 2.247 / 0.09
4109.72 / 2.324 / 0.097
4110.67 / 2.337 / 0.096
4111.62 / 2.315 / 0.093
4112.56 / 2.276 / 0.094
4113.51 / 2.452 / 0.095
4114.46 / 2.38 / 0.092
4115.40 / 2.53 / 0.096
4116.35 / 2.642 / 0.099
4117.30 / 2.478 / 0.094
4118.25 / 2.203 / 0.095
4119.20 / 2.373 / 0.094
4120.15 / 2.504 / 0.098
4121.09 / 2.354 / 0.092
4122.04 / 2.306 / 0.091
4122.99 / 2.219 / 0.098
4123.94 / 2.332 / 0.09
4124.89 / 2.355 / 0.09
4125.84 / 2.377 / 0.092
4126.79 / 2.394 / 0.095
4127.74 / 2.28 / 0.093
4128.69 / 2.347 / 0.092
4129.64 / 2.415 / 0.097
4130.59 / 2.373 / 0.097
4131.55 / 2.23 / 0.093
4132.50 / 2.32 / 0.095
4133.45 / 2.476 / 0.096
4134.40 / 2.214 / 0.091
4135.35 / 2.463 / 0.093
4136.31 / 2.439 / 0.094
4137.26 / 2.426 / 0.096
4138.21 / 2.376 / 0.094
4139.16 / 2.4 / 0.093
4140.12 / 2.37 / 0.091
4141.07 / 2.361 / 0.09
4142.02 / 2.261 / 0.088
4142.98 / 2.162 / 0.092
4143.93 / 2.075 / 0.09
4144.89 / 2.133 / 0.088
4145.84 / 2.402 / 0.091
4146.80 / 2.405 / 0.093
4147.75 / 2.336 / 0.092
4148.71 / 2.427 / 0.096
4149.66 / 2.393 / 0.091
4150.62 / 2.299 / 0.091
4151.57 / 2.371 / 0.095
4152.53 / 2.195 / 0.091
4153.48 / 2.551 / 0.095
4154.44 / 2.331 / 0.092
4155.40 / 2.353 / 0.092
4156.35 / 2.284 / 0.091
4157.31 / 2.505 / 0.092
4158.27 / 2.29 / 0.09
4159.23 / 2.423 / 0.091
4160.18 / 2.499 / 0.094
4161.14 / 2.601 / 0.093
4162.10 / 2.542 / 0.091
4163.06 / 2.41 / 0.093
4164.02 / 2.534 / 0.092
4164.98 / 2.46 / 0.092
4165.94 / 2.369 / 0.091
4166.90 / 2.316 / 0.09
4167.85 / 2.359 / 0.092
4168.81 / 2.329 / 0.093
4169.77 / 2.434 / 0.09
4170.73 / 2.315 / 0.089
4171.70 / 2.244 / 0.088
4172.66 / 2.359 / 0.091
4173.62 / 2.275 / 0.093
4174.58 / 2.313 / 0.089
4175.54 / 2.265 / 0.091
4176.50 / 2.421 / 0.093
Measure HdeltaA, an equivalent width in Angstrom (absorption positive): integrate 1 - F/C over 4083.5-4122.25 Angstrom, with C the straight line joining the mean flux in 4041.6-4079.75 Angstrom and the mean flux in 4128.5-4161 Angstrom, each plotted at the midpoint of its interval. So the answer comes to 2.32 Angstrom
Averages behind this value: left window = 2.37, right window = 2.35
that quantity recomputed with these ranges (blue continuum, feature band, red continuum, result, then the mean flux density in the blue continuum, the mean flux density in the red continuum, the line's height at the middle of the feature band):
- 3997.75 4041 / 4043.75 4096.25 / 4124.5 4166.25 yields 0.53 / 2.39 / 2.37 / 2.38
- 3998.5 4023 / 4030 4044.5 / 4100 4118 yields -0.41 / 2.39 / 2.13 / 2.32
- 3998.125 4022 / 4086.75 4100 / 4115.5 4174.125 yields 0.55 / 2.39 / 2.37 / 2.37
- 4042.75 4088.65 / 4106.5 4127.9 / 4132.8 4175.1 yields 0.18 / 2.36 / 2.37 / 2.36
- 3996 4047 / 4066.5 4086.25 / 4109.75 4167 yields 0.15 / 2.38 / 2.37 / 2.37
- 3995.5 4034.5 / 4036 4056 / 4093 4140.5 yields -0.40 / 2.38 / 2.24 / 2.34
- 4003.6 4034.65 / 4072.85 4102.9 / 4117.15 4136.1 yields 1.58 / 2.37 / 2.35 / 2.36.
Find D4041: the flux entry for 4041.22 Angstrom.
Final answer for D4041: 2.394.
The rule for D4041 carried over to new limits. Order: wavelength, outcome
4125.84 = 2.377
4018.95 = 2.497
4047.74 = 2.303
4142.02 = 2.261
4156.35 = 2.284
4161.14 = 2.601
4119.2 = 2.373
